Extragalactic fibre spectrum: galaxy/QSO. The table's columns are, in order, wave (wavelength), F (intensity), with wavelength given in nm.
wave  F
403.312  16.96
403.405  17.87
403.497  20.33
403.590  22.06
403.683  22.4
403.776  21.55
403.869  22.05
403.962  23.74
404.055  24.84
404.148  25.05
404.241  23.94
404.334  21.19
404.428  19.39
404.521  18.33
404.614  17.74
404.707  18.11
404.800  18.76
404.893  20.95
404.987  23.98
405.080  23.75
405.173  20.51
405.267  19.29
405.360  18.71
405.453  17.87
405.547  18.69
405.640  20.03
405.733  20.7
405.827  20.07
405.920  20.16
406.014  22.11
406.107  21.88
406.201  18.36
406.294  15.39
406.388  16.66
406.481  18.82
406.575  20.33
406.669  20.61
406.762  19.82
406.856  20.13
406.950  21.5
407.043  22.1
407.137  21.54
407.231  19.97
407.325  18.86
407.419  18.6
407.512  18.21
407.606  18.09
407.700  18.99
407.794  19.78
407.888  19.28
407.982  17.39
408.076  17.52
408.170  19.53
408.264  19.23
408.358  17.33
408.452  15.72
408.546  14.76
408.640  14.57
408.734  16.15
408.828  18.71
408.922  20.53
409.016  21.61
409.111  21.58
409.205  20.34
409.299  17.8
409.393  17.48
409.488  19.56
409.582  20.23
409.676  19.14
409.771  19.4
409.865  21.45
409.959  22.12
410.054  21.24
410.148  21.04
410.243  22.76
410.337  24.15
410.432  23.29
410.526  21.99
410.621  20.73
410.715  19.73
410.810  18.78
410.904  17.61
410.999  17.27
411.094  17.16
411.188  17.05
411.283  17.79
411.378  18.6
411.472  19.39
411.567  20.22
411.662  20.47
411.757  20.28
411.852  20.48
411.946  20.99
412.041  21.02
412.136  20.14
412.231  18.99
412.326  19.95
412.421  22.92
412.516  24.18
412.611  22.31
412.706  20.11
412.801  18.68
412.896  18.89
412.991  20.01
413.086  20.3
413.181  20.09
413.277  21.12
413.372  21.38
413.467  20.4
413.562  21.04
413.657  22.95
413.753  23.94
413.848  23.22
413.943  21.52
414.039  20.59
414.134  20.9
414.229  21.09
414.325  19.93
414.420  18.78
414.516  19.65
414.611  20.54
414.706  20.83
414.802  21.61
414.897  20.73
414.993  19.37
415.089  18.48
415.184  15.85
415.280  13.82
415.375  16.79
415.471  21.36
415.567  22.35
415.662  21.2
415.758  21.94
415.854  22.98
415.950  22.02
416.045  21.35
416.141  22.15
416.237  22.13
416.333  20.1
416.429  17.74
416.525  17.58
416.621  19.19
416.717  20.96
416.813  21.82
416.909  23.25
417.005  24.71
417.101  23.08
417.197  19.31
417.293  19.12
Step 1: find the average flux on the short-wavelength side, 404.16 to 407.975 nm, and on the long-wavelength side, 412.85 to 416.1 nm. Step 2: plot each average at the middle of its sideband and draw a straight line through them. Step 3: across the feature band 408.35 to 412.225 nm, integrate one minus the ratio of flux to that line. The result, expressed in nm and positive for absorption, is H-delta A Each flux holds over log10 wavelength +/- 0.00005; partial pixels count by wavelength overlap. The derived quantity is 0.12 nm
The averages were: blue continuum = 19.8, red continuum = 20.5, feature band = 19.5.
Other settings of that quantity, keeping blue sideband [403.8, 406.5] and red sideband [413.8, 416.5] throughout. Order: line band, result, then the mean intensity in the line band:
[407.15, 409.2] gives 0.19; 18.5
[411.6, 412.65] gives -0.04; 21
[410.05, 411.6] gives 0.03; 19.9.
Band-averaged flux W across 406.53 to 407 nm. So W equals 20.5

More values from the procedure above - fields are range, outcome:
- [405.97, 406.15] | 22.1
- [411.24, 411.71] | 19.3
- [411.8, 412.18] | 20.7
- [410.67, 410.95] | 18.7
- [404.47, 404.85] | 18.3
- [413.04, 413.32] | 20.4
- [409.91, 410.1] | 21.7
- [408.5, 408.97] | 17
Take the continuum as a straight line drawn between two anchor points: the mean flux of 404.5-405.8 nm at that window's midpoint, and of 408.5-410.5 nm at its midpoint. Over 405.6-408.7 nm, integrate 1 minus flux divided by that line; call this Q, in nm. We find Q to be 0.14 nm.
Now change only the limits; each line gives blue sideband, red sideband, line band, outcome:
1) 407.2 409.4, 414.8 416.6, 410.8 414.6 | -0.19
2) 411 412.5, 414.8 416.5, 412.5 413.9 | -0.09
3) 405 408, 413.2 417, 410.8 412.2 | 0.07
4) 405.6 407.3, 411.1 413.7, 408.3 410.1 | 0.11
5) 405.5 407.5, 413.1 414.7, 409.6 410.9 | -0.04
